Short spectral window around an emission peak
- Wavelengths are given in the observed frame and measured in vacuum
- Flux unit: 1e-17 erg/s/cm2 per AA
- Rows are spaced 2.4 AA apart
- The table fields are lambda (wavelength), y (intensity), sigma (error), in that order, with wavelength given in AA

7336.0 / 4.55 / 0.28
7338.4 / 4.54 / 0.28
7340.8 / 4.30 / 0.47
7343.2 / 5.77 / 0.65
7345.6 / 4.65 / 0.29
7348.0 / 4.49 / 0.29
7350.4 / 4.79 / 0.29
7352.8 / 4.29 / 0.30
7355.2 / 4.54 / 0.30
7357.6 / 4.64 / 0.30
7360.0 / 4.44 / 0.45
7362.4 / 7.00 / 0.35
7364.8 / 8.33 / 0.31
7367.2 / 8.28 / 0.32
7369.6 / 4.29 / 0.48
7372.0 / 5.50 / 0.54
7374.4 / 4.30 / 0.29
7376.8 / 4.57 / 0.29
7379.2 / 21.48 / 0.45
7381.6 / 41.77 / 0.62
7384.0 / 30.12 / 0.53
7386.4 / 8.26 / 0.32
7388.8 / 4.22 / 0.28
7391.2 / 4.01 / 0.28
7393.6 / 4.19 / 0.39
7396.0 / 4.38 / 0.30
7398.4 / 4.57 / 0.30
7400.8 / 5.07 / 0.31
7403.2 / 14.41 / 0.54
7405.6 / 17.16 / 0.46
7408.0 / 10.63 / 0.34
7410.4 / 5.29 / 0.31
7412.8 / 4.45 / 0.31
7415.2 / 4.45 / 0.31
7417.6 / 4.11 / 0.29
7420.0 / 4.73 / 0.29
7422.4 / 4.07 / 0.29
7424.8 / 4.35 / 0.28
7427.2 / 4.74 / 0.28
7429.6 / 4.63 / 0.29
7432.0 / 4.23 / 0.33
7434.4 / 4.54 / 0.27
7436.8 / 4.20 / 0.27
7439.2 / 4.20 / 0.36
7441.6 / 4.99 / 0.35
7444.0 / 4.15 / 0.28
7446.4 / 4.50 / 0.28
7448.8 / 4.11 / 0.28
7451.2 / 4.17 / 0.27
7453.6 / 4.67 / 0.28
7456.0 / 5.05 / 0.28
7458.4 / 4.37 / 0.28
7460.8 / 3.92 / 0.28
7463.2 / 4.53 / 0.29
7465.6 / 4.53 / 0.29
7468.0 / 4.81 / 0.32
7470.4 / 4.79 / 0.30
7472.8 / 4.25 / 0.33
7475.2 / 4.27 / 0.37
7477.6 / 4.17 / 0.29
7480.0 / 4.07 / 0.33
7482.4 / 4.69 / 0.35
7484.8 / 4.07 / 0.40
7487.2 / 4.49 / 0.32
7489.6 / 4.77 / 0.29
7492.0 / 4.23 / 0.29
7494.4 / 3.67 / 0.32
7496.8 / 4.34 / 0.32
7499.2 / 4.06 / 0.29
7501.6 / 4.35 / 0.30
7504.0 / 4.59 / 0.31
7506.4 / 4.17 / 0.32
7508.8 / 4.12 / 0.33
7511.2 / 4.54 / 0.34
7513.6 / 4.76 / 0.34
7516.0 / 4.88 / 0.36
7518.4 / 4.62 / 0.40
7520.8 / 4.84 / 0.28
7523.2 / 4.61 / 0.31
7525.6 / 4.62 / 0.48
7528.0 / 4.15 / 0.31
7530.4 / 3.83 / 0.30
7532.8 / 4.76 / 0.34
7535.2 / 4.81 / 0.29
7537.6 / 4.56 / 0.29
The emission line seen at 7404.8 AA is [N II] 6583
